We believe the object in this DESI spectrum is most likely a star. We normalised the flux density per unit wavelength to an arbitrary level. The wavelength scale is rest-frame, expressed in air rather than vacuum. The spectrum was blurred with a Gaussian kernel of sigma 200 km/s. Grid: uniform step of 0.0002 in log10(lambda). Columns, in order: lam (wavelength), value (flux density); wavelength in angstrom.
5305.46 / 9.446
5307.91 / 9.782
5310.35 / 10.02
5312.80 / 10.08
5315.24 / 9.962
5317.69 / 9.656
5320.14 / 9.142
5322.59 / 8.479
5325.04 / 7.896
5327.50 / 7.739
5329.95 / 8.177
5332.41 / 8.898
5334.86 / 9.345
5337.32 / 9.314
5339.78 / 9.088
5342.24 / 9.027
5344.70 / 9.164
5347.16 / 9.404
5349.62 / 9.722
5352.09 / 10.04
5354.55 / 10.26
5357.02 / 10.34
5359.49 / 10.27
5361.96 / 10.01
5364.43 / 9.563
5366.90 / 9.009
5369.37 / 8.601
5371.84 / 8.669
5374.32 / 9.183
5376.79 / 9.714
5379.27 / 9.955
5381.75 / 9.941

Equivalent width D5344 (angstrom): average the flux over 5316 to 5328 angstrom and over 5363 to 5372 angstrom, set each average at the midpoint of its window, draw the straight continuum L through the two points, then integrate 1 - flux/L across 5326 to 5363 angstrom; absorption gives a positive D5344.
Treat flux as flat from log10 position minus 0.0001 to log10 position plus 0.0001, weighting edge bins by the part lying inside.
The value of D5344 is -2.2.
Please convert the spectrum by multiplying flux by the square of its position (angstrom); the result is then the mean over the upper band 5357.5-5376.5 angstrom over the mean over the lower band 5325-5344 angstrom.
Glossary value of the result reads 1.1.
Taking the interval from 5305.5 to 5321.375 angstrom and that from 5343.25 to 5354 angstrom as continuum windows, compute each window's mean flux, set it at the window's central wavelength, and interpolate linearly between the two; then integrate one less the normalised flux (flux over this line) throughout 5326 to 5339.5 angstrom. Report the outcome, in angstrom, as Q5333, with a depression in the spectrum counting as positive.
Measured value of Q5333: 1.4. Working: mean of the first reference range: 9.75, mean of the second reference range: 9.62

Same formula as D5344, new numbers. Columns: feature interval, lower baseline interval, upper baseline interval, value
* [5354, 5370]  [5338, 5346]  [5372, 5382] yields -0.65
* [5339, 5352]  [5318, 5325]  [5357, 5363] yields 0.40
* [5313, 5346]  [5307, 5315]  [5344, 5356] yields 3.08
